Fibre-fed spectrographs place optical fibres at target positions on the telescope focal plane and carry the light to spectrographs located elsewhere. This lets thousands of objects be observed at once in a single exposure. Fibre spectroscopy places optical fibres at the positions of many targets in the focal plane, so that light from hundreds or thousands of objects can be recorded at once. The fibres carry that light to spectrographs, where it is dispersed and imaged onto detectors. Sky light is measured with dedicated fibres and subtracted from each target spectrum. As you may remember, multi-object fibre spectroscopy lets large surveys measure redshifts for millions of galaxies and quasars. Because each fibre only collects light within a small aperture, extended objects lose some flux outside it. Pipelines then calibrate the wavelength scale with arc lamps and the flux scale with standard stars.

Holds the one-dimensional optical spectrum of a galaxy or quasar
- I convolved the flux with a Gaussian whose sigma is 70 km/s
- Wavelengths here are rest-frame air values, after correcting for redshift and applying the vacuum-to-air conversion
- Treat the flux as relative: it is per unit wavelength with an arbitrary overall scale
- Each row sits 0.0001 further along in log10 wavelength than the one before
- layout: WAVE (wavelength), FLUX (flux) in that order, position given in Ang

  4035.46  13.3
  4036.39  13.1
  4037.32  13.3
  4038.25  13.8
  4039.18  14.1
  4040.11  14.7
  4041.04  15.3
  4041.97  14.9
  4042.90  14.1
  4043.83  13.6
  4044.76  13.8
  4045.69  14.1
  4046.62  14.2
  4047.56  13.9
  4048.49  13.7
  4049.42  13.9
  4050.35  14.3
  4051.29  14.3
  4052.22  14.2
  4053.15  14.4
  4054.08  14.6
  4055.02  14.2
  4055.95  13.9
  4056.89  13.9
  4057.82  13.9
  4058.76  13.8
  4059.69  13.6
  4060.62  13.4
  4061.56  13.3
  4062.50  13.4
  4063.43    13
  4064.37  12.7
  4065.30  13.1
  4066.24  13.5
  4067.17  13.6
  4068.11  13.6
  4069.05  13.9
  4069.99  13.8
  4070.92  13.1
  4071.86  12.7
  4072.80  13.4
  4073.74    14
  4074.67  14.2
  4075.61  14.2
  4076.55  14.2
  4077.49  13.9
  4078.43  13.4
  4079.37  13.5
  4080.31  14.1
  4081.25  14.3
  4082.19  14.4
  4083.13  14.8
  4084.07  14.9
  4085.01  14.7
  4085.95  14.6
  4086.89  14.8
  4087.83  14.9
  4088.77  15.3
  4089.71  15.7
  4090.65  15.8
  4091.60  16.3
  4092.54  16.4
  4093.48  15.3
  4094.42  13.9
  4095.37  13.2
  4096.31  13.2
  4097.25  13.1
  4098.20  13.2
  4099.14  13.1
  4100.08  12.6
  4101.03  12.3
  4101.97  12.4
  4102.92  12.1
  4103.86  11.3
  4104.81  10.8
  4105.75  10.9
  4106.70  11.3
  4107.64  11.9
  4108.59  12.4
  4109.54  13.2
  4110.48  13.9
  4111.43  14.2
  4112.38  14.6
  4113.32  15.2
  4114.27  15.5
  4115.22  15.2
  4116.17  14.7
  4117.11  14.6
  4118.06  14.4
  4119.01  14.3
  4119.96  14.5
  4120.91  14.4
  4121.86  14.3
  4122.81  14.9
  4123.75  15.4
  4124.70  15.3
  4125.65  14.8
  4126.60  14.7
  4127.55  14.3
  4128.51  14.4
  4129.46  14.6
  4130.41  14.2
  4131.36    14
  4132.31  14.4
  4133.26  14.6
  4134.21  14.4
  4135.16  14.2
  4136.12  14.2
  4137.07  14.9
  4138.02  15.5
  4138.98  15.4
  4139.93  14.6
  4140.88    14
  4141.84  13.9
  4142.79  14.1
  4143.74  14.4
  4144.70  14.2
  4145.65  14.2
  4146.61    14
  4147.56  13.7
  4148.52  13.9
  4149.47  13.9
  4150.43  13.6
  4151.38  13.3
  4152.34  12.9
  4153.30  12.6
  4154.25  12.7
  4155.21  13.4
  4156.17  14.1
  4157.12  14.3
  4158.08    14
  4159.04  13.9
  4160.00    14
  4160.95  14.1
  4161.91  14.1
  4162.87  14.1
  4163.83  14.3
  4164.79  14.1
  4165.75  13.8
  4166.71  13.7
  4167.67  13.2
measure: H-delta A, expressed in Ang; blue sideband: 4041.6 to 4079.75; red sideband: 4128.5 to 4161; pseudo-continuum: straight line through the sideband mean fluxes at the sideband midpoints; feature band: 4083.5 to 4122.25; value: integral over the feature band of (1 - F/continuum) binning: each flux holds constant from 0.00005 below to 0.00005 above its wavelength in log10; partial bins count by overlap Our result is 0.11 Ang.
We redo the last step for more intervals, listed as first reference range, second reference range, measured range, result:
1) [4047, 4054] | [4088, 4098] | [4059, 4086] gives 1.32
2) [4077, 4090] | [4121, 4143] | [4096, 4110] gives 2.21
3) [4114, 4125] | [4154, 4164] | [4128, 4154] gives 0.32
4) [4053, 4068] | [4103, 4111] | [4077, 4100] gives -3.25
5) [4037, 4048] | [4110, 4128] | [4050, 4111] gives 3.10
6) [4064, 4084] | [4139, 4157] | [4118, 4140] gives -1.31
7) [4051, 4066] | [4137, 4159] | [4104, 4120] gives 0.36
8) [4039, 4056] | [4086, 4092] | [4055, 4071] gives 1.24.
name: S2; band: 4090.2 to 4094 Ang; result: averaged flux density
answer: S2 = 15.9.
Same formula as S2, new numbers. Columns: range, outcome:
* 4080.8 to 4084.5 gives 14.6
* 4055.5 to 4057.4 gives 13.9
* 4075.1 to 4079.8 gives 13.8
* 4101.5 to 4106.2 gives 11.5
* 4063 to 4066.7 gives 13.1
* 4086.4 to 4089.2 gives 15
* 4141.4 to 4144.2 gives 14.2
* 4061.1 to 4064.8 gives 13.1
